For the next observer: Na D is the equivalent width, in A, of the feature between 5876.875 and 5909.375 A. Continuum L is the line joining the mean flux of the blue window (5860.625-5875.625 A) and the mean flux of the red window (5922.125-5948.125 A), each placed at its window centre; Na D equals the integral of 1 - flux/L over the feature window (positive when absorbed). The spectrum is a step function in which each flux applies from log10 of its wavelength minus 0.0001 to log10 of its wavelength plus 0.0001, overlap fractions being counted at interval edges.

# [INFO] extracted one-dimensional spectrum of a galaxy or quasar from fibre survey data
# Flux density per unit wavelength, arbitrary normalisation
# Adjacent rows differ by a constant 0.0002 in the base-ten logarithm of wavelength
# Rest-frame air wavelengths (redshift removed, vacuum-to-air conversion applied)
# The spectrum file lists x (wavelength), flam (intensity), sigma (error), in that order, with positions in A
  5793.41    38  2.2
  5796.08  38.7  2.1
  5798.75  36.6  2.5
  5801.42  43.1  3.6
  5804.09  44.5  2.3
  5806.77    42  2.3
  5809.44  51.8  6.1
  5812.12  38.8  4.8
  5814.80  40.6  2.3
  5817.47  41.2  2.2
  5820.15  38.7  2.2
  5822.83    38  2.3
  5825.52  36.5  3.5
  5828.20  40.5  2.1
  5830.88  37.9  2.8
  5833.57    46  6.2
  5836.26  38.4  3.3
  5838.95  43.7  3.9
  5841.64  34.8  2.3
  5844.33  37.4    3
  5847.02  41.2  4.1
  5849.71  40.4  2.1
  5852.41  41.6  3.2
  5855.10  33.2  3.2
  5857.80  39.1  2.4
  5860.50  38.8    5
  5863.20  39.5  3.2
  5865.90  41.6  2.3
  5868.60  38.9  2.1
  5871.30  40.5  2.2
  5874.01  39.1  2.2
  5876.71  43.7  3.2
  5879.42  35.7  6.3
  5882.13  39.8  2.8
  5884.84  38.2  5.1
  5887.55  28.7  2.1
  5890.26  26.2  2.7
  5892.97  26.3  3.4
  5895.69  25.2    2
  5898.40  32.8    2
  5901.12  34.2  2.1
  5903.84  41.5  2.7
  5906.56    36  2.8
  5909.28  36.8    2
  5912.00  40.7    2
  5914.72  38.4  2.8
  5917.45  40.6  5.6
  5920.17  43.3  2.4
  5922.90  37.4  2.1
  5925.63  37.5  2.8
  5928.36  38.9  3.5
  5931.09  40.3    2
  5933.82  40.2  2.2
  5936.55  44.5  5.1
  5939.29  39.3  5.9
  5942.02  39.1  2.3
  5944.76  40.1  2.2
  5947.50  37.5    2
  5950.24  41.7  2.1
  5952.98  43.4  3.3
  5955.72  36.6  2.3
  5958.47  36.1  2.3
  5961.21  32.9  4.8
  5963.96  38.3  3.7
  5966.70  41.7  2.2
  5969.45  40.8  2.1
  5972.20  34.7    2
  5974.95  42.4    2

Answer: 5.0 A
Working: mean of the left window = 39.9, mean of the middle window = 33.7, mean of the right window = 39.6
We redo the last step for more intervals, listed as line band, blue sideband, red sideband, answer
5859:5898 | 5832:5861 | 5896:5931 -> 3.0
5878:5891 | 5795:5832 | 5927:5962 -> 1.9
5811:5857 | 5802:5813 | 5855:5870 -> 2.7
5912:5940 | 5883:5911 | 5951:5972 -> -3.8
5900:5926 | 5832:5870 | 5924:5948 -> 0.7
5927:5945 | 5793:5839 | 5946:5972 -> -0.6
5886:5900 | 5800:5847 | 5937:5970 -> 4.1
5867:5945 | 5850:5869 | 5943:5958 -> 3.9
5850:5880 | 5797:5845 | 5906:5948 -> 0.6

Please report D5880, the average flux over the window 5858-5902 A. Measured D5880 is 35.7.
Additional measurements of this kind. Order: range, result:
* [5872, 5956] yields 37.6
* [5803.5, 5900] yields 38.3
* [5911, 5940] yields 40.1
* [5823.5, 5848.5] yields 39.6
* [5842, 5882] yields 39.2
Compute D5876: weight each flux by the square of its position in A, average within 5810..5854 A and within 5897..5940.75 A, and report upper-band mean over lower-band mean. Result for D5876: 1.00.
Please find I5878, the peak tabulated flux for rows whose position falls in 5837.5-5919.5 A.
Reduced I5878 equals 43.7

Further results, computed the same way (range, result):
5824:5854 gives 46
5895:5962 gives 44.5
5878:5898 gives 39.8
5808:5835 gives 51.8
